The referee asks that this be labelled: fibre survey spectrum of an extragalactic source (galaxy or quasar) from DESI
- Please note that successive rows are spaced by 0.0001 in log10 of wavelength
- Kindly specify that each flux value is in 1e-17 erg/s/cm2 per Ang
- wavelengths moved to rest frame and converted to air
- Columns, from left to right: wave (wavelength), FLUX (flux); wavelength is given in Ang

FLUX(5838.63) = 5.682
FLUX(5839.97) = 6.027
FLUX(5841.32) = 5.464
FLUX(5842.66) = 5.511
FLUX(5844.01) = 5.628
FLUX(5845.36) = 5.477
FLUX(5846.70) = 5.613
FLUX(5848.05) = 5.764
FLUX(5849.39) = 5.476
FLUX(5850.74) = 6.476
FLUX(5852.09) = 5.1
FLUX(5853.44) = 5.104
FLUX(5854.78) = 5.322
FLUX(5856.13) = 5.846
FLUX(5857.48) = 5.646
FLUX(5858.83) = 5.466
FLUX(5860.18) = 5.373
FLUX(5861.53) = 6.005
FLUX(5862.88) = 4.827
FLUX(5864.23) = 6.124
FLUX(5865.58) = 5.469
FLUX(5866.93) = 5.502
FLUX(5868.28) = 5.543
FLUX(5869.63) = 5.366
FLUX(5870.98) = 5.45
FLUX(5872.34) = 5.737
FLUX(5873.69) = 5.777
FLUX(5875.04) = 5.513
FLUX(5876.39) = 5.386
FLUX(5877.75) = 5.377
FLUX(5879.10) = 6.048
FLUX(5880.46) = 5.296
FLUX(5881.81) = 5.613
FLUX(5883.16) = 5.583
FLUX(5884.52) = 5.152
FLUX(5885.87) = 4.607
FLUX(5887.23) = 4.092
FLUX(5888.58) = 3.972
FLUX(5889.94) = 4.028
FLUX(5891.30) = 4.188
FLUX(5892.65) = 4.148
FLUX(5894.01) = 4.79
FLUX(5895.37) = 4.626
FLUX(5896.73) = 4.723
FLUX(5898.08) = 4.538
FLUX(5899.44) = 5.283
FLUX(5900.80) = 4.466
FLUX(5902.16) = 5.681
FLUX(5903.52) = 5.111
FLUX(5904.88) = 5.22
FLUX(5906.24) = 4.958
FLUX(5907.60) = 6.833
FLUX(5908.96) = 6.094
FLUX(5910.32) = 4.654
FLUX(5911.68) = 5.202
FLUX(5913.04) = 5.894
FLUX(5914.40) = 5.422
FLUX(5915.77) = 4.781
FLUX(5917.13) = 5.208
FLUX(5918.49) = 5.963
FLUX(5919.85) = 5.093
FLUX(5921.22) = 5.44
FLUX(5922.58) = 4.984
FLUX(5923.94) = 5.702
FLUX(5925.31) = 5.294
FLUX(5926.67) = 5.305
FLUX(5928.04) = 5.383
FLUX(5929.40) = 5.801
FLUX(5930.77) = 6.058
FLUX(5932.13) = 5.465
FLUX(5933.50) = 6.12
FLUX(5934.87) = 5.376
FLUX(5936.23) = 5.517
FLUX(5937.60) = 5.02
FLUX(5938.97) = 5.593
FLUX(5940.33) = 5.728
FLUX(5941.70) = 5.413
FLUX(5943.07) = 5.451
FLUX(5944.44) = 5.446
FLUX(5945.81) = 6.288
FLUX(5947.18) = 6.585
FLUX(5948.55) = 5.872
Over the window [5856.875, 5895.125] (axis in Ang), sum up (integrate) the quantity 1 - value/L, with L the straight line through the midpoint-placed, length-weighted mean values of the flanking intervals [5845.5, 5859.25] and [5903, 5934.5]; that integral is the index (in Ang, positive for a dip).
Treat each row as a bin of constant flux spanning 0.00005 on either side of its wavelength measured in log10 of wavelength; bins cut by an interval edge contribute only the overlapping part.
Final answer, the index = 2.33 Ang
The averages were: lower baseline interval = 5.58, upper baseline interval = 5.48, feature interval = 5.21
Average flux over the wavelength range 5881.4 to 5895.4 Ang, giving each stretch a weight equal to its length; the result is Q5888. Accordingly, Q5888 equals 4.6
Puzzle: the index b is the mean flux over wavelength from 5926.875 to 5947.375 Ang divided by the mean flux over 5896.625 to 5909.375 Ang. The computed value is 1.07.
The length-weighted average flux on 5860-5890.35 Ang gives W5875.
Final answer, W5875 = 5.31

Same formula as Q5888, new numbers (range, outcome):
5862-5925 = 5.21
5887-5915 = 4.96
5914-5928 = 5.32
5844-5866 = 5.57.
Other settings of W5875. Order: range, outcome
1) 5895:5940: 5.37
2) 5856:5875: 5.57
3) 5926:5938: 5.57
